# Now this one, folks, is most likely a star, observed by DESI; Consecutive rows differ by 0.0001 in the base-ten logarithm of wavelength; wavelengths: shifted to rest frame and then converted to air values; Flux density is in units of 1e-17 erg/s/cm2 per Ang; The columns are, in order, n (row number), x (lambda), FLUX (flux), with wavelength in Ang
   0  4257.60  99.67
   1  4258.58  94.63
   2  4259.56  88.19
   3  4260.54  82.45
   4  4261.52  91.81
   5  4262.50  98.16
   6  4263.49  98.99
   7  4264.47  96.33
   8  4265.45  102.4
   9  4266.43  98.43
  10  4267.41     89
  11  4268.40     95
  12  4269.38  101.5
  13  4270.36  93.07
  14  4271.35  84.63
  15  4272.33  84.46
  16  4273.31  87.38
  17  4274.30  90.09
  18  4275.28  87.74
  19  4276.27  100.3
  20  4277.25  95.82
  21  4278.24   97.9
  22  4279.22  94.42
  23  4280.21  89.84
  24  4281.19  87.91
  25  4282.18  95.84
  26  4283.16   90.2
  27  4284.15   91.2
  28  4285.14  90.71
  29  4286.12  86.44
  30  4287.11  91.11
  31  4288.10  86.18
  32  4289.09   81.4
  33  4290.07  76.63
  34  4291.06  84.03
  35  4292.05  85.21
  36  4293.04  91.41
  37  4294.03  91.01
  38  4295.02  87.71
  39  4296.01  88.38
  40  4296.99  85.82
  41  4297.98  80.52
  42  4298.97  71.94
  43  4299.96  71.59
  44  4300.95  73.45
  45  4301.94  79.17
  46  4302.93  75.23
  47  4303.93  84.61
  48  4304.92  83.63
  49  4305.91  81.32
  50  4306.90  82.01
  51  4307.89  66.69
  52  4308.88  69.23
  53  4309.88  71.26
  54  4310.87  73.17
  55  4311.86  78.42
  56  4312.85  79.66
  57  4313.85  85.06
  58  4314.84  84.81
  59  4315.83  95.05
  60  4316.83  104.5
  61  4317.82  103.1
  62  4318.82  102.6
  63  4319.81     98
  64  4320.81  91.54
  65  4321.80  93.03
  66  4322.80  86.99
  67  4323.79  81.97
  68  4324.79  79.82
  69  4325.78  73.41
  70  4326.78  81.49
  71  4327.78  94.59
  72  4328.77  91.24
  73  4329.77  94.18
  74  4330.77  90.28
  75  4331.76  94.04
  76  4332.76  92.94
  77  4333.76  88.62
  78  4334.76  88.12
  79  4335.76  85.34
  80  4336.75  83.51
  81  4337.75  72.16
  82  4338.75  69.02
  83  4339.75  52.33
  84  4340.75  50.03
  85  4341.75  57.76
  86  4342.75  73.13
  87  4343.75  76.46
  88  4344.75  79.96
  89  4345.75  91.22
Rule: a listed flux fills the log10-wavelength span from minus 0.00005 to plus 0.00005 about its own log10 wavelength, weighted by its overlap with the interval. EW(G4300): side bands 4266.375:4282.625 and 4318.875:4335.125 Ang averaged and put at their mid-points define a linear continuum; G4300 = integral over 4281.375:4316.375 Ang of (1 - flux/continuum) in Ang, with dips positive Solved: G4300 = 3.2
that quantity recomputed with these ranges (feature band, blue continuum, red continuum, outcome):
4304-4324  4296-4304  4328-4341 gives -1.5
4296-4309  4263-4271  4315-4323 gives 2.5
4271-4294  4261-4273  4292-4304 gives -0.3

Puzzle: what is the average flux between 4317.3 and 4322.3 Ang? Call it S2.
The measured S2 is 97.7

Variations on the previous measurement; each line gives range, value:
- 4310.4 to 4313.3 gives 77.2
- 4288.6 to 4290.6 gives 79.3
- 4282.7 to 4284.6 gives 90.5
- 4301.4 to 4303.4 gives 77.2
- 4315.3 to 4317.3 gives 99.3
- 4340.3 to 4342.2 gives 53.9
